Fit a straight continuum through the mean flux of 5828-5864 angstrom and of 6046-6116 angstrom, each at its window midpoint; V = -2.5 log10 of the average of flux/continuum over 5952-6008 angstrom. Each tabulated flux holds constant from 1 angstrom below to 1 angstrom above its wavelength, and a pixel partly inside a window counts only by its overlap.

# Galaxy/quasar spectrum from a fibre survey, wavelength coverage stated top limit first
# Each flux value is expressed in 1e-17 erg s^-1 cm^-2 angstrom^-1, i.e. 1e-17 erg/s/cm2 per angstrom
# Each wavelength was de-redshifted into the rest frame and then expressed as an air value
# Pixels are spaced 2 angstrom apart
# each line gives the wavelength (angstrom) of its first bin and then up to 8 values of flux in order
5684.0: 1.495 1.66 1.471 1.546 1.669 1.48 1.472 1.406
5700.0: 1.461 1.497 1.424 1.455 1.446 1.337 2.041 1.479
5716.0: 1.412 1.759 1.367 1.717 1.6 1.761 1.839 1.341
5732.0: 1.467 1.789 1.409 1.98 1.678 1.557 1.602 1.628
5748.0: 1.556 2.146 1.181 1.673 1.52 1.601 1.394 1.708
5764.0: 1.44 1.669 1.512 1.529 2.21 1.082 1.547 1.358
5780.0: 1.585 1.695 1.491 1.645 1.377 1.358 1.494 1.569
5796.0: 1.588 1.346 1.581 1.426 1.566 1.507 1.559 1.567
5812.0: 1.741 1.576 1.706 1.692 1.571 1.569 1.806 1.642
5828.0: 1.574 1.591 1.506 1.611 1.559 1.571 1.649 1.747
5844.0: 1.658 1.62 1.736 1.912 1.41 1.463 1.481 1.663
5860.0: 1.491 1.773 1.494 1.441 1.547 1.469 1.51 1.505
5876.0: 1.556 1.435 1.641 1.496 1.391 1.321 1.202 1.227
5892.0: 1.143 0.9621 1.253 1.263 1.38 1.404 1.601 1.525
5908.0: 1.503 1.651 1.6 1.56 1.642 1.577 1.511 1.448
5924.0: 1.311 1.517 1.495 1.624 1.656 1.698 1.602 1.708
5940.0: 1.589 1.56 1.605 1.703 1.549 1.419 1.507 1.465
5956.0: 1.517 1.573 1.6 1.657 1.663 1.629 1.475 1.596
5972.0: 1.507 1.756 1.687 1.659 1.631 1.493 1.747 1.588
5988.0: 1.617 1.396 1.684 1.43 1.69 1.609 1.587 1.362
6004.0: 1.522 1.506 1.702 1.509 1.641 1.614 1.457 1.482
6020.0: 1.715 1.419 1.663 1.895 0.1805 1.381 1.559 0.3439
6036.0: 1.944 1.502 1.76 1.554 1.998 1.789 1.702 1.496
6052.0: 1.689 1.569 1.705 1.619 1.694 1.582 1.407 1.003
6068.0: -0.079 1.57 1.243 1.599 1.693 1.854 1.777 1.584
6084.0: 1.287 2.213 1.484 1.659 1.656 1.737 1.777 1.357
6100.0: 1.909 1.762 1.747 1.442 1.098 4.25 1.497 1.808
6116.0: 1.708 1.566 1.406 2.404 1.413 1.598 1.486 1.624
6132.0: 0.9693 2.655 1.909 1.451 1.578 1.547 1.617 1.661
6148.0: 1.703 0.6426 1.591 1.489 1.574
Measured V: 0.03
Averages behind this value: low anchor 1.61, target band 1.58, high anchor 1.63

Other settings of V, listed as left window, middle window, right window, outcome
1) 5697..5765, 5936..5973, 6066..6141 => 0.04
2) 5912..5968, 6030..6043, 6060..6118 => 0.12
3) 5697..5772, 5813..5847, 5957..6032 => -0.04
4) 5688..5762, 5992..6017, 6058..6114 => 0.04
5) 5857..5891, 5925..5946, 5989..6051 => -0.08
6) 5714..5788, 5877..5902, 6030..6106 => 0.20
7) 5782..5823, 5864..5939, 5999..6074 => 0.03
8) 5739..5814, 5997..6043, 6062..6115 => 0.10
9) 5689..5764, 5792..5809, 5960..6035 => 0.03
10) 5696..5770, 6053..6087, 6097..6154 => 0.13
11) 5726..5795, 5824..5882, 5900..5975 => -0.01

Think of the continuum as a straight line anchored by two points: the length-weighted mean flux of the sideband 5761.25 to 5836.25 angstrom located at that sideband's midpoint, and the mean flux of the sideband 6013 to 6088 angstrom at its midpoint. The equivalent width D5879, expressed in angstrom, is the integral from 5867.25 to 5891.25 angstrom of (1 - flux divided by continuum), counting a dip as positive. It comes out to 1.7 angstrom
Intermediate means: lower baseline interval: 1.57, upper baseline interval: 1.5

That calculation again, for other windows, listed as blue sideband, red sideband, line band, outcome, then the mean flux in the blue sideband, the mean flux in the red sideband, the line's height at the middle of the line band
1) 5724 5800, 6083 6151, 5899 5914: 0.91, 1.58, 1.69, 1.62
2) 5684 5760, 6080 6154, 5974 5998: 0.60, 1.58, 1.69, 1.65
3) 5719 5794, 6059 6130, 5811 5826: -0.69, 1.58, 1.63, 1.59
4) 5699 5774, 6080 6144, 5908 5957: 2.98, 1.59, 1.73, 1.66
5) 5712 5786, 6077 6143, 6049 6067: 1.94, 1.6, 1.73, 1.71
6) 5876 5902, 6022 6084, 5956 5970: -2.05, 1.32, 1.47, 1.39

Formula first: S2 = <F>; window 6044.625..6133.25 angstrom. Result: 1.63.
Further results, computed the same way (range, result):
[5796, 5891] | 1.56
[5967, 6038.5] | 1.52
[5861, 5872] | 1.54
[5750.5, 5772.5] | 1.58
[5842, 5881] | 1.57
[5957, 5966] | 1.62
